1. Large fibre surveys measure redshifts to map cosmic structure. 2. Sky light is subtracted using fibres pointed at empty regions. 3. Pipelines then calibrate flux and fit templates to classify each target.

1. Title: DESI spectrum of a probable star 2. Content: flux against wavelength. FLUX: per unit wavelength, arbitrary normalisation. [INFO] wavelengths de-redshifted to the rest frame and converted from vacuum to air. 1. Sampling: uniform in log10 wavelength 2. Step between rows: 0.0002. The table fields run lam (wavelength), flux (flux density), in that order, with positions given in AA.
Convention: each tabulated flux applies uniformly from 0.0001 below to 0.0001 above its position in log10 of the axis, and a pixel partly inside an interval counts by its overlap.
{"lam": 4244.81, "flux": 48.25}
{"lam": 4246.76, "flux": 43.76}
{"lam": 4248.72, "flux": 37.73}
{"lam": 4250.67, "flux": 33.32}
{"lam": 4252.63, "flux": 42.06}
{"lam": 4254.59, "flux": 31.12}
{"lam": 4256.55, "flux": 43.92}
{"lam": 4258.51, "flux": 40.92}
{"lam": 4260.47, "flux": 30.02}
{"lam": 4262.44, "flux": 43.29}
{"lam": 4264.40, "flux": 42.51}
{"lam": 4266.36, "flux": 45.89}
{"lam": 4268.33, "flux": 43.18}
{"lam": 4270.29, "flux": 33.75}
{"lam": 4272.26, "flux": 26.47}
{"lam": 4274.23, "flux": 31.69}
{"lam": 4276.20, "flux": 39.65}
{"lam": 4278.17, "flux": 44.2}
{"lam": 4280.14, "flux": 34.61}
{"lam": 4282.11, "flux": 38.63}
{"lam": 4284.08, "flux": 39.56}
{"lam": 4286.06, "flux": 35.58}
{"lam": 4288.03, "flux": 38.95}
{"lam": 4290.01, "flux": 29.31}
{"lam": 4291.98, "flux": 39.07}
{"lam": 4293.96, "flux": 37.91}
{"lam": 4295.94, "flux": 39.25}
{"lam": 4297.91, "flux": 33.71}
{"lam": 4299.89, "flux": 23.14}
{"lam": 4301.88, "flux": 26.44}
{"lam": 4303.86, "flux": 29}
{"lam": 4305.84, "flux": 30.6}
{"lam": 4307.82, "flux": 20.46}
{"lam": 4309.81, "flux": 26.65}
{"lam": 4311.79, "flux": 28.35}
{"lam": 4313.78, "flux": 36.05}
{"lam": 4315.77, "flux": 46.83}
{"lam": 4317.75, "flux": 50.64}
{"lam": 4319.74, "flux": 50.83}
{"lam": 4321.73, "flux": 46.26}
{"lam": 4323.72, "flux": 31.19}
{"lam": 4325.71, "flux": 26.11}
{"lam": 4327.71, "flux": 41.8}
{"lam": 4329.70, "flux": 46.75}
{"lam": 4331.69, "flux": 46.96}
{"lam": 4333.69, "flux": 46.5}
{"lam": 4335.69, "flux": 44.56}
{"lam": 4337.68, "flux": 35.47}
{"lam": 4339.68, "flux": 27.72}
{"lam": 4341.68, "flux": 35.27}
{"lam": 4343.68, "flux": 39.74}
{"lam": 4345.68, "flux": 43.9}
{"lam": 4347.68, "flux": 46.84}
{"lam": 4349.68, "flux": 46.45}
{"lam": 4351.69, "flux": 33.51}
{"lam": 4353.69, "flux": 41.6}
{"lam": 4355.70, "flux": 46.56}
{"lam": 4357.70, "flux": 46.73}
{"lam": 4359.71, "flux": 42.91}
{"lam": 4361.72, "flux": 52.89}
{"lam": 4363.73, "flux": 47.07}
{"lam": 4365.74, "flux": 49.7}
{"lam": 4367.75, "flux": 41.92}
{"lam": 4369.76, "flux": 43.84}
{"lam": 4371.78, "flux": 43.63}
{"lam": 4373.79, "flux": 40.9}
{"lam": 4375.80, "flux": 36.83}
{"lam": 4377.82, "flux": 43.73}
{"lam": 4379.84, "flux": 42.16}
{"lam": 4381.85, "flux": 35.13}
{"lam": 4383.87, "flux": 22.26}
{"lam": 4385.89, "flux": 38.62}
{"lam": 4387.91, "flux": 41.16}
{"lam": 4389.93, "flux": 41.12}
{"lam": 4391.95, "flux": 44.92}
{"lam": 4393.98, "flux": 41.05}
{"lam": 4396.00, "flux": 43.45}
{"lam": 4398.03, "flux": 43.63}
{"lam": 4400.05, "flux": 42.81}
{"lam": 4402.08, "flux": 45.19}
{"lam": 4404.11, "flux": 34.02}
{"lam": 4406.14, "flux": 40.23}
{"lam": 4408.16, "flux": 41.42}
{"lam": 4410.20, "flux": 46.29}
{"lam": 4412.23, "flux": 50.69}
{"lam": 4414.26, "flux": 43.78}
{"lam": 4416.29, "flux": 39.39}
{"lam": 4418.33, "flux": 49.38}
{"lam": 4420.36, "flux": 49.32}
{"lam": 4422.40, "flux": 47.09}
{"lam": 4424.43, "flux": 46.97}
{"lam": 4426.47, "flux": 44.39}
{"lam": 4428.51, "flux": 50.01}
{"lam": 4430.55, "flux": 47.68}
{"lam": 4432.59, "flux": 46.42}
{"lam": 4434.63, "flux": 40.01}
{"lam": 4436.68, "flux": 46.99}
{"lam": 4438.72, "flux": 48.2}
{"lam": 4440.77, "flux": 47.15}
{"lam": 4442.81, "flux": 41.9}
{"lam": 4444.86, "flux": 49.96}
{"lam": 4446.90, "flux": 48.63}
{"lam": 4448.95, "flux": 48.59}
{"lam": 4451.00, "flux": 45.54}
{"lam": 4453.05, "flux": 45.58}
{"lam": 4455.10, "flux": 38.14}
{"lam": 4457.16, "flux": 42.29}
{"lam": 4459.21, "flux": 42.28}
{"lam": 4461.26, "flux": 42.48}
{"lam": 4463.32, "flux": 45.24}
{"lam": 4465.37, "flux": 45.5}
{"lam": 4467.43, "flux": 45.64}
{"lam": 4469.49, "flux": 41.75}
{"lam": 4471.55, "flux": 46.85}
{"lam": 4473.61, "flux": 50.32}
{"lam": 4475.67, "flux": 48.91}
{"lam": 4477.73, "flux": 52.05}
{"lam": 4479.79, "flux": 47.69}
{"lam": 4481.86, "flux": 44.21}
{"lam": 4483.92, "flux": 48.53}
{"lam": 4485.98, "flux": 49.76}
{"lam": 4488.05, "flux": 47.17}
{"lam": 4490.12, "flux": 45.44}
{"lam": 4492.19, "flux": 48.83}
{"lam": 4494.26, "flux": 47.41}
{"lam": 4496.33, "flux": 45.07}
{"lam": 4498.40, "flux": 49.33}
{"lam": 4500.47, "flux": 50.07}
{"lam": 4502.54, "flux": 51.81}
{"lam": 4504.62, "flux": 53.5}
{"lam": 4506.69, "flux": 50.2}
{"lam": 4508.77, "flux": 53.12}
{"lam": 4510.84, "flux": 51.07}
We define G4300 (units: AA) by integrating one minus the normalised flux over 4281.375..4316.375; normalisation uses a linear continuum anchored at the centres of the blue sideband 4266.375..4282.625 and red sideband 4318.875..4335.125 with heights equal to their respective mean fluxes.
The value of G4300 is 5.5 AA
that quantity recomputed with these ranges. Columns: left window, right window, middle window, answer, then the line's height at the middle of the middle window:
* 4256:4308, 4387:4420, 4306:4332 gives 0.1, 38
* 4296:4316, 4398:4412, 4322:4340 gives -3.4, 33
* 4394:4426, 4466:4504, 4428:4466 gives 0.5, 46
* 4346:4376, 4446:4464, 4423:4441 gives -0.9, 44.3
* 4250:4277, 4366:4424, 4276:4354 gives 4.0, 39.4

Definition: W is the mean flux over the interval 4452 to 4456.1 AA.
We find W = 41.9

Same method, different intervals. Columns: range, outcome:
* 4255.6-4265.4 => 40.1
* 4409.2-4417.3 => 45.1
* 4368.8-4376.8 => 41.3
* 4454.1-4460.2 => 40.9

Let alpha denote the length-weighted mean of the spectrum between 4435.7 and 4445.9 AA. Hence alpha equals 46.9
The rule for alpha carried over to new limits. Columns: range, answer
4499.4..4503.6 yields 50.9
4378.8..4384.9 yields 33.3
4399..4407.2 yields 40.6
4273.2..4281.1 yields 37.5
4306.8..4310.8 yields 23.6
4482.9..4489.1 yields 48.5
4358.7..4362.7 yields 47.8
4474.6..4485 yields 48.3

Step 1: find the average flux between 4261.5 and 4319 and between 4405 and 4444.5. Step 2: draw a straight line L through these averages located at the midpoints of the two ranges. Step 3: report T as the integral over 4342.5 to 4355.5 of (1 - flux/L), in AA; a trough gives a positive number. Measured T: -0.68 AA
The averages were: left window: 35.8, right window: 45.7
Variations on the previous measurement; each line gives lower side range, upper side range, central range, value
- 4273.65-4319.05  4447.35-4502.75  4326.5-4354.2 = -2.5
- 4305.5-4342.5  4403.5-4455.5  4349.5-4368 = -2.1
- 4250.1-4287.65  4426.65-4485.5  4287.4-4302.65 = 2.2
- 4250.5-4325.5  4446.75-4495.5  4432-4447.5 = -0.6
